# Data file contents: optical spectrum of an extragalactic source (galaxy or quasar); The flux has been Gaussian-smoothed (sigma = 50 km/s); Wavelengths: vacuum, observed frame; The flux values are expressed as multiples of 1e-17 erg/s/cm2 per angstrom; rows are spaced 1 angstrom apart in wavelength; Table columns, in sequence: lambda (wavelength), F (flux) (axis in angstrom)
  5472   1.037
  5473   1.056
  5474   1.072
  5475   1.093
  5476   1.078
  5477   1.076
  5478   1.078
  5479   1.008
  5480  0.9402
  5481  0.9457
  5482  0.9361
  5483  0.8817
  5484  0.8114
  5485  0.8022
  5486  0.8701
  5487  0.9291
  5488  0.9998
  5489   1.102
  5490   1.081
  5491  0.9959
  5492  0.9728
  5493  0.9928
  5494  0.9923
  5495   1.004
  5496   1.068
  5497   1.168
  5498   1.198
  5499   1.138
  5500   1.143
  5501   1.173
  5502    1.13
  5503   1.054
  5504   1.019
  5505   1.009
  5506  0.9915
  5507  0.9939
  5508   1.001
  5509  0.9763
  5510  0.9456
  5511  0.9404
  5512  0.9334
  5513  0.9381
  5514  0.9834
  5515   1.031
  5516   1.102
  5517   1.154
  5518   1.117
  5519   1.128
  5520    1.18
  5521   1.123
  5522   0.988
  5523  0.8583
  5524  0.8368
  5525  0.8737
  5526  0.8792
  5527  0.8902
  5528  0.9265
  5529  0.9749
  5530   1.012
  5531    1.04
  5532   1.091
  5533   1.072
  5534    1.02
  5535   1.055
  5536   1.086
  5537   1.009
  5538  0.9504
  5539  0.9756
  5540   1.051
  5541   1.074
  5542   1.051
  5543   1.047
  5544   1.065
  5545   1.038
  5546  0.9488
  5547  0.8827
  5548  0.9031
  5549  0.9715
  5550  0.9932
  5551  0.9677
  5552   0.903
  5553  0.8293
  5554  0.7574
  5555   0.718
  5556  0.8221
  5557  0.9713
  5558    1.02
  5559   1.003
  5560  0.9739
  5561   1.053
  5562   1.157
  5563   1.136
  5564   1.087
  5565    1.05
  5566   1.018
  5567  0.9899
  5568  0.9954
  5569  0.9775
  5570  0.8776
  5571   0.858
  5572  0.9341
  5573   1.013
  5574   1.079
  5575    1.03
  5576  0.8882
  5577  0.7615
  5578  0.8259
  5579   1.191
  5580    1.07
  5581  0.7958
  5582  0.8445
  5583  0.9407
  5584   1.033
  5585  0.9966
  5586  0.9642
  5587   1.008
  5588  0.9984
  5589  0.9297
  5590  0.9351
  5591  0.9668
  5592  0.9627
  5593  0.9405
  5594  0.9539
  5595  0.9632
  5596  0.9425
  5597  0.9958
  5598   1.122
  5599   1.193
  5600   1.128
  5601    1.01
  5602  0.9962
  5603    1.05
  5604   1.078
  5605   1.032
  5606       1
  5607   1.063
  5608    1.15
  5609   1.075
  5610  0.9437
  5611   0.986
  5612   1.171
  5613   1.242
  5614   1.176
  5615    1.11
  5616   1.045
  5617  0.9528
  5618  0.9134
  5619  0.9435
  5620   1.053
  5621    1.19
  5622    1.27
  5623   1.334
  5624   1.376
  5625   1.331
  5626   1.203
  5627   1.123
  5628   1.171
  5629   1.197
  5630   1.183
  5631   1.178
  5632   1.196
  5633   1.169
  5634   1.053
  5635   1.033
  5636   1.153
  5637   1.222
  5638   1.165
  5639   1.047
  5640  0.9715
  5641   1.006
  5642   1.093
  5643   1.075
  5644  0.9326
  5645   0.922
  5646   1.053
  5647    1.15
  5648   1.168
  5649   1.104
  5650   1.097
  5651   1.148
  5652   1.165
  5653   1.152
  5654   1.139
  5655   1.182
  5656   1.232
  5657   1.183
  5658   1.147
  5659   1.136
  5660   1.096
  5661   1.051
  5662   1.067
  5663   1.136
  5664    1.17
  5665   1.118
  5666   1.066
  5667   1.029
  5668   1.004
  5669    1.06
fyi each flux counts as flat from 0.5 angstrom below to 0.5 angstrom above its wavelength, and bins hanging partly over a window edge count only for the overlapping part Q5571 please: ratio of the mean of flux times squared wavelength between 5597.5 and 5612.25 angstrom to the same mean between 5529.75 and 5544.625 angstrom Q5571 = 1.05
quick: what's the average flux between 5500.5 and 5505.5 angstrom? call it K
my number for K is 1.08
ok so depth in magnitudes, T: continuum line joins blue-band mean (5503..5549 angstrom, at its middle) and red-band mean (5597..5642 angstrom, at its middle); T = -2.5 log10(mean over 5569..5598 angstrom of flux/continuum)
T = 0.12 mag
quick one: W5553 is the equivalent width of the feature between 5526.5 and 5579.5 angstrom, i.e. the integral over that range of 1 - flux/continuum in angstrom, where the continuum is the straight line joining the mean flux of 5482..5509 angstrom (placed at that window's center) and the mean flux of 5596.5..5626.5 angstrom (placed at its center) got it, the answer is 3.9 angstrom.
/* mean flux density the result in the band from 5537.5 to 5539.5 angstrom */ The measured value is 0.963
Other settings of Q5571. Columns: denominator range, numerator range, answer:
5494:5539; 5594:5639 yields 1.12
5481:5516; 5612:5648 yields 1.17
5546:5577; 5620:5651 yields 1.22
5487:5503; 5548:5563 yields 0.90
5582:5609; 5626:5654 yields 1.12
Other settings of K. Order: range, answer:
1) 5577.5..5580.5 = 1.03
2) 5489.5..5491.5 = 1.04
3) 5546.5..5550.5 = 0.938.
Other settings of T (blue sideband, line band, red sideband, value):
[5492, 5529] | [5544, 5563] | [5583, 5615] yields 0.09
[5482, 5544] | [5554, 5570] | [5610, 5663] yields 0.07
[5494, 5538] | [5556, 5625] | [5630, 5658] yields 0.05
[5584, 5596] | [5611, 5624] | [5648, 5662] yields -0.08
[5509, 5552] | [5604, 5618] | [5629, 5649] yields 0.00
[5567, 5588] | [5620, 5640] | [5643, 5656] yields -0.11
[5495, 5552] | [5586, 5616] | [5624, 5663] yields 0.05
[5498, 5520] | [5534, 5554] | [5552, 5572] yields 0.01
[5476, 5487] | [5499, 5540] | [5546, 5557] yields -0.12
